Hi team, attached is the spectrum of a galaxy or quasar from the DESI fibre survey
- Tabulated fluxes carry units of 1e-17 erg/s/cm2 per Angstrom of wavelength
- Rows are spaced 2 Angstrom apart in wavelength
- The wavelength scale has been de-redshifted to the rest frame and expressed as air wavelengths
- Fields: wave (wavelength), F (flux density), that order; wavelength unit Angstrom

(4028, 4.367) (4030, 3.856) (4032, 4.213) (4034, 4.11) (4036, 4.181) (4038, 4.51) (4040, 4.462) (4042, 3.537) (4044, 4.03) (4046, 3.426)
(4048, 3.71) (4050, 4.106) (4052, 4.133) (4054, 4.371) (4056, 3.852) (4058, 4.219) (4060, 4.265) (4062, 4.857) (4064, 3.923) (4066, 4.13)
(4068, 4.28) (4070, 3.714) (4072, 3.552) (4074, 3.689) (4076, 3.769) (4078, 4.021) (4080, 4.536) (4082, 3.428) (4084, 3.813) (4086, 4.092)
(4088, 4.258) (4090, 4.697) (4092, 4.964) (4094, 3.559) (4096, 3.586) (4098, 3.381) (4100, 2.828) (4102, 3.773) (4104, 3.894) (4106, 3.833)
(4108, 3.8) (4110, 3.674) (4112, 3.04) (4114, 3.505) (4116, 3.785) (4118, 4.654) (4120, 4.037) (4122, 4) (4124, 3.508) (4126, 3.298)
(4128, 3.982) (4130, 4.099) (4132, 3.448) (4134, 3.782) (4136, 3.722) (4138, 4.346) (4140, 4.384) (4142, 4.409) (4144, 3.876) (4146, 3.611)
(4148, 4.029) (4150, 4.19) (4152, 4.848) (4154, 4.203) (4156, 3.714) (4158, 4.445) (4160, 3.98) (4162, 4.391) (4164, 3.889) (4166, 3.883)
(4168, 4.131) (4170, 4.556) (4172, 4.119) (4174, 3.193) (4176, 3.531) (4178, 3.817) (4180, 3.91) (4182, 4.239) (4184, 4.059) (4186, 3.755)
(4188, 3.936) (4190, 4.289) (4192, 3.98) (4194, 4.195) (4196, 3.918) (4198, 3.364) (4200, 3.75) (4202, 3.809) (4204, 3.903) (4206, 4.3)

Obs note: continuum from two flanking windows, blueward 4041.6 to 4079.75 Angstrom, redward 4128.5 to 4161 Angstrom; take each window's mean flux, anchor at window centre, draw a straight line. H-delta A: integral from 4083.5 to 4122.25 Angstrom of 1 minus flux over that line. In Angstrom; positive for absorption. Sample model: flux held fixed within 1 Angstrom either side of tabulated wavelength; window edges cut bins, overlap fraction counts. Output 1.7 Angstrom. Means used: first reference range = 4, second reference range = 4.07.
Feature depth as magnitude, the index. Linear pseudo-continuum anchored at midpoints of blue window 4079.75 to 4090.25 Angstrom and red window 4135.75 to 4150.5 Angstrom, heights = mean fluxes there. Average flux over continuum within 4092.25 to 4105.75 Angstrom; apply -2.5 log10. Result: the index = 0.13 mag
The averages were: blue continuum 4.07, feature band 3.6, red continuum 4.08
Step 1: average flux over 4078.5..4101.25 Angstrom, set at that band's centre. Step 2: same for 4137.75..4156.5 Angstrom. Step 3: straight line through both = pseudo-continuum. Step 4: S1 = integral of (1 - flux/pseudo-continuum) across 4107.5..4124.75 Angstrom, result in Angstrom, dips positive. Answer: 1.08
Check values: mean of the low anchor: 3.92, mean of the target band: 3.78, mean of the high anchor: 4.17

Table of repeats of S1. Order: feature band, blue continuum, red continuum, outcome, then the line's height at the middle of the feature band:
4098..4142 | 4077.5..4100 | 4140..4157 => 2.9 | 4.06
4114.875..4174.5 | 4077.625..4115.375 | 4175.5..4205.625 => -2.4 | 3.87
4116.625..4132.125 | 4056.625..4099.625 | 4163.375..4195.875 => 0.4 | 3.99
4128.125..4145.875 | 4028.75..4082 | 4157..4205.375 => 0.0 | 3.99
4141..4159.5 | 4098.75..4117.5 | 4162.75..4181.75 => -1.6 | 3.8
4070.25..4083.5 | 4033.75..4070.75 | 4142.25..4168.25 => 0.9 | 4.1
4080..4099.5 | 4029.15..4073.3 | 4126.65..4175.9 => 0.4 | 4.05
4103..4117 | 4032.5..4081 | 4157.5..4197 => 1.3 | 4.04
